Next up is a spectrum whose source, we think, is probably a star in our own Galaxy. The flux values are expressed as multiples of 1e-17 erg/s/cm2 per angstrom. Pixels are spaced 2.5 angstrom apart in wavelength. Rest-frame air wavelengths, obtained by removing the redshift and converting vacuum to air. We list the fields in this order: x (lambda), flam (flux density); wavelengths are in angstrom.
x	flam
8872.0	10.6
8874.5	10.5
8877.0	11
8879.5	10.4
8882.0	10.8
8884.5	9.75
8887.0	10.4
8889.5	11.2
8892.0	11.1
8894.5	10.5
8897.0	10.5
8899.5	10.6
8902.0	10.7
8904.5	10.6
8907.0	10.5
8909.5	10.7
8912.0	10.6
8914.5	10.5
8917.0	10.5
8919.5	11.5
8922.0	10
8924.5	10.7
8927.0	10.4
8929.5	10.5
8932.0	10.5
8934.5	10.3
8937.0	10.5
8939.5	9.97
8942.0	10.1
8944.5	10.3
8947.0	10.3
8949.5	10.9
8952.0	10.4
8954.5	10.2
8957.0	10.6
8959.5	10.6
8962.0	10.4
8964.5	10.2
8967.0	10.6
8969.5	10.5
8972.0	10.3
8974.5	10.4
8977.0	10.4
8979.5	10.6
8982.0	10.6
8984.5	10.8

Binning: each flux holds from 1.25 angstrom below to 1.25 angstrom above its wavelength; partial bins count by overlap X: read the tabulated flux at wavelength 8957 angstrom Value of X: 10.6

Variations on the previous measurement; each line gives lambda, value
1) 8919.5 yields 11.5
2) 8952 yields 10.4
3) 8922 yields 10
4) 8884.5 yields 9.75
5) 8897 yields 10.5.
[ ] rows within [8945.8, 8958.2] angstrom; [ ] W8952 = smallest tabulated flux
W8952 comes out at 10.2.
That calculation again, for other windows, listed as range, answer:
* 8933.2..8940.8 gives 9.97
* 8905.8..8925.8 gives 10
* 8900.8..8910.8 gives 10.5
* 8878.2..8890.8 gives 9.75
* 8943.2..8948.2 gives 10.3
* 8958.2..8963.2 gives 10.4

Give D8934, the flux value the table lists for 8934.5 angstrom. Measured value 10.3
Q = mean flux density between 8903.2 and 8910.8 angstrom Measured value 10.6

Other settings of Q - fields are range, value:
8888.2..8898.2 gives 10.8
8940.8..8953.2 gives 10.4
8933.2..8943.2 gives 10.2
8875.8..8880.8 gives 10.7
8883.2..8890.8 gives 10.5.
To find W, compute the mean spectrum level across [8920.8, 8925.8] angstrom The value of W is 10.4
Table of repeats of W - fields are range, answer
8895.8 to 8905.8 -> 10.6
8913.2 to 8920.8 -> 10.8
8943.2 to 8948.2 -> 10.3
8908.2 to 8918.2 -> 10.6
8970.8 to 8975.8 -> 10.4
